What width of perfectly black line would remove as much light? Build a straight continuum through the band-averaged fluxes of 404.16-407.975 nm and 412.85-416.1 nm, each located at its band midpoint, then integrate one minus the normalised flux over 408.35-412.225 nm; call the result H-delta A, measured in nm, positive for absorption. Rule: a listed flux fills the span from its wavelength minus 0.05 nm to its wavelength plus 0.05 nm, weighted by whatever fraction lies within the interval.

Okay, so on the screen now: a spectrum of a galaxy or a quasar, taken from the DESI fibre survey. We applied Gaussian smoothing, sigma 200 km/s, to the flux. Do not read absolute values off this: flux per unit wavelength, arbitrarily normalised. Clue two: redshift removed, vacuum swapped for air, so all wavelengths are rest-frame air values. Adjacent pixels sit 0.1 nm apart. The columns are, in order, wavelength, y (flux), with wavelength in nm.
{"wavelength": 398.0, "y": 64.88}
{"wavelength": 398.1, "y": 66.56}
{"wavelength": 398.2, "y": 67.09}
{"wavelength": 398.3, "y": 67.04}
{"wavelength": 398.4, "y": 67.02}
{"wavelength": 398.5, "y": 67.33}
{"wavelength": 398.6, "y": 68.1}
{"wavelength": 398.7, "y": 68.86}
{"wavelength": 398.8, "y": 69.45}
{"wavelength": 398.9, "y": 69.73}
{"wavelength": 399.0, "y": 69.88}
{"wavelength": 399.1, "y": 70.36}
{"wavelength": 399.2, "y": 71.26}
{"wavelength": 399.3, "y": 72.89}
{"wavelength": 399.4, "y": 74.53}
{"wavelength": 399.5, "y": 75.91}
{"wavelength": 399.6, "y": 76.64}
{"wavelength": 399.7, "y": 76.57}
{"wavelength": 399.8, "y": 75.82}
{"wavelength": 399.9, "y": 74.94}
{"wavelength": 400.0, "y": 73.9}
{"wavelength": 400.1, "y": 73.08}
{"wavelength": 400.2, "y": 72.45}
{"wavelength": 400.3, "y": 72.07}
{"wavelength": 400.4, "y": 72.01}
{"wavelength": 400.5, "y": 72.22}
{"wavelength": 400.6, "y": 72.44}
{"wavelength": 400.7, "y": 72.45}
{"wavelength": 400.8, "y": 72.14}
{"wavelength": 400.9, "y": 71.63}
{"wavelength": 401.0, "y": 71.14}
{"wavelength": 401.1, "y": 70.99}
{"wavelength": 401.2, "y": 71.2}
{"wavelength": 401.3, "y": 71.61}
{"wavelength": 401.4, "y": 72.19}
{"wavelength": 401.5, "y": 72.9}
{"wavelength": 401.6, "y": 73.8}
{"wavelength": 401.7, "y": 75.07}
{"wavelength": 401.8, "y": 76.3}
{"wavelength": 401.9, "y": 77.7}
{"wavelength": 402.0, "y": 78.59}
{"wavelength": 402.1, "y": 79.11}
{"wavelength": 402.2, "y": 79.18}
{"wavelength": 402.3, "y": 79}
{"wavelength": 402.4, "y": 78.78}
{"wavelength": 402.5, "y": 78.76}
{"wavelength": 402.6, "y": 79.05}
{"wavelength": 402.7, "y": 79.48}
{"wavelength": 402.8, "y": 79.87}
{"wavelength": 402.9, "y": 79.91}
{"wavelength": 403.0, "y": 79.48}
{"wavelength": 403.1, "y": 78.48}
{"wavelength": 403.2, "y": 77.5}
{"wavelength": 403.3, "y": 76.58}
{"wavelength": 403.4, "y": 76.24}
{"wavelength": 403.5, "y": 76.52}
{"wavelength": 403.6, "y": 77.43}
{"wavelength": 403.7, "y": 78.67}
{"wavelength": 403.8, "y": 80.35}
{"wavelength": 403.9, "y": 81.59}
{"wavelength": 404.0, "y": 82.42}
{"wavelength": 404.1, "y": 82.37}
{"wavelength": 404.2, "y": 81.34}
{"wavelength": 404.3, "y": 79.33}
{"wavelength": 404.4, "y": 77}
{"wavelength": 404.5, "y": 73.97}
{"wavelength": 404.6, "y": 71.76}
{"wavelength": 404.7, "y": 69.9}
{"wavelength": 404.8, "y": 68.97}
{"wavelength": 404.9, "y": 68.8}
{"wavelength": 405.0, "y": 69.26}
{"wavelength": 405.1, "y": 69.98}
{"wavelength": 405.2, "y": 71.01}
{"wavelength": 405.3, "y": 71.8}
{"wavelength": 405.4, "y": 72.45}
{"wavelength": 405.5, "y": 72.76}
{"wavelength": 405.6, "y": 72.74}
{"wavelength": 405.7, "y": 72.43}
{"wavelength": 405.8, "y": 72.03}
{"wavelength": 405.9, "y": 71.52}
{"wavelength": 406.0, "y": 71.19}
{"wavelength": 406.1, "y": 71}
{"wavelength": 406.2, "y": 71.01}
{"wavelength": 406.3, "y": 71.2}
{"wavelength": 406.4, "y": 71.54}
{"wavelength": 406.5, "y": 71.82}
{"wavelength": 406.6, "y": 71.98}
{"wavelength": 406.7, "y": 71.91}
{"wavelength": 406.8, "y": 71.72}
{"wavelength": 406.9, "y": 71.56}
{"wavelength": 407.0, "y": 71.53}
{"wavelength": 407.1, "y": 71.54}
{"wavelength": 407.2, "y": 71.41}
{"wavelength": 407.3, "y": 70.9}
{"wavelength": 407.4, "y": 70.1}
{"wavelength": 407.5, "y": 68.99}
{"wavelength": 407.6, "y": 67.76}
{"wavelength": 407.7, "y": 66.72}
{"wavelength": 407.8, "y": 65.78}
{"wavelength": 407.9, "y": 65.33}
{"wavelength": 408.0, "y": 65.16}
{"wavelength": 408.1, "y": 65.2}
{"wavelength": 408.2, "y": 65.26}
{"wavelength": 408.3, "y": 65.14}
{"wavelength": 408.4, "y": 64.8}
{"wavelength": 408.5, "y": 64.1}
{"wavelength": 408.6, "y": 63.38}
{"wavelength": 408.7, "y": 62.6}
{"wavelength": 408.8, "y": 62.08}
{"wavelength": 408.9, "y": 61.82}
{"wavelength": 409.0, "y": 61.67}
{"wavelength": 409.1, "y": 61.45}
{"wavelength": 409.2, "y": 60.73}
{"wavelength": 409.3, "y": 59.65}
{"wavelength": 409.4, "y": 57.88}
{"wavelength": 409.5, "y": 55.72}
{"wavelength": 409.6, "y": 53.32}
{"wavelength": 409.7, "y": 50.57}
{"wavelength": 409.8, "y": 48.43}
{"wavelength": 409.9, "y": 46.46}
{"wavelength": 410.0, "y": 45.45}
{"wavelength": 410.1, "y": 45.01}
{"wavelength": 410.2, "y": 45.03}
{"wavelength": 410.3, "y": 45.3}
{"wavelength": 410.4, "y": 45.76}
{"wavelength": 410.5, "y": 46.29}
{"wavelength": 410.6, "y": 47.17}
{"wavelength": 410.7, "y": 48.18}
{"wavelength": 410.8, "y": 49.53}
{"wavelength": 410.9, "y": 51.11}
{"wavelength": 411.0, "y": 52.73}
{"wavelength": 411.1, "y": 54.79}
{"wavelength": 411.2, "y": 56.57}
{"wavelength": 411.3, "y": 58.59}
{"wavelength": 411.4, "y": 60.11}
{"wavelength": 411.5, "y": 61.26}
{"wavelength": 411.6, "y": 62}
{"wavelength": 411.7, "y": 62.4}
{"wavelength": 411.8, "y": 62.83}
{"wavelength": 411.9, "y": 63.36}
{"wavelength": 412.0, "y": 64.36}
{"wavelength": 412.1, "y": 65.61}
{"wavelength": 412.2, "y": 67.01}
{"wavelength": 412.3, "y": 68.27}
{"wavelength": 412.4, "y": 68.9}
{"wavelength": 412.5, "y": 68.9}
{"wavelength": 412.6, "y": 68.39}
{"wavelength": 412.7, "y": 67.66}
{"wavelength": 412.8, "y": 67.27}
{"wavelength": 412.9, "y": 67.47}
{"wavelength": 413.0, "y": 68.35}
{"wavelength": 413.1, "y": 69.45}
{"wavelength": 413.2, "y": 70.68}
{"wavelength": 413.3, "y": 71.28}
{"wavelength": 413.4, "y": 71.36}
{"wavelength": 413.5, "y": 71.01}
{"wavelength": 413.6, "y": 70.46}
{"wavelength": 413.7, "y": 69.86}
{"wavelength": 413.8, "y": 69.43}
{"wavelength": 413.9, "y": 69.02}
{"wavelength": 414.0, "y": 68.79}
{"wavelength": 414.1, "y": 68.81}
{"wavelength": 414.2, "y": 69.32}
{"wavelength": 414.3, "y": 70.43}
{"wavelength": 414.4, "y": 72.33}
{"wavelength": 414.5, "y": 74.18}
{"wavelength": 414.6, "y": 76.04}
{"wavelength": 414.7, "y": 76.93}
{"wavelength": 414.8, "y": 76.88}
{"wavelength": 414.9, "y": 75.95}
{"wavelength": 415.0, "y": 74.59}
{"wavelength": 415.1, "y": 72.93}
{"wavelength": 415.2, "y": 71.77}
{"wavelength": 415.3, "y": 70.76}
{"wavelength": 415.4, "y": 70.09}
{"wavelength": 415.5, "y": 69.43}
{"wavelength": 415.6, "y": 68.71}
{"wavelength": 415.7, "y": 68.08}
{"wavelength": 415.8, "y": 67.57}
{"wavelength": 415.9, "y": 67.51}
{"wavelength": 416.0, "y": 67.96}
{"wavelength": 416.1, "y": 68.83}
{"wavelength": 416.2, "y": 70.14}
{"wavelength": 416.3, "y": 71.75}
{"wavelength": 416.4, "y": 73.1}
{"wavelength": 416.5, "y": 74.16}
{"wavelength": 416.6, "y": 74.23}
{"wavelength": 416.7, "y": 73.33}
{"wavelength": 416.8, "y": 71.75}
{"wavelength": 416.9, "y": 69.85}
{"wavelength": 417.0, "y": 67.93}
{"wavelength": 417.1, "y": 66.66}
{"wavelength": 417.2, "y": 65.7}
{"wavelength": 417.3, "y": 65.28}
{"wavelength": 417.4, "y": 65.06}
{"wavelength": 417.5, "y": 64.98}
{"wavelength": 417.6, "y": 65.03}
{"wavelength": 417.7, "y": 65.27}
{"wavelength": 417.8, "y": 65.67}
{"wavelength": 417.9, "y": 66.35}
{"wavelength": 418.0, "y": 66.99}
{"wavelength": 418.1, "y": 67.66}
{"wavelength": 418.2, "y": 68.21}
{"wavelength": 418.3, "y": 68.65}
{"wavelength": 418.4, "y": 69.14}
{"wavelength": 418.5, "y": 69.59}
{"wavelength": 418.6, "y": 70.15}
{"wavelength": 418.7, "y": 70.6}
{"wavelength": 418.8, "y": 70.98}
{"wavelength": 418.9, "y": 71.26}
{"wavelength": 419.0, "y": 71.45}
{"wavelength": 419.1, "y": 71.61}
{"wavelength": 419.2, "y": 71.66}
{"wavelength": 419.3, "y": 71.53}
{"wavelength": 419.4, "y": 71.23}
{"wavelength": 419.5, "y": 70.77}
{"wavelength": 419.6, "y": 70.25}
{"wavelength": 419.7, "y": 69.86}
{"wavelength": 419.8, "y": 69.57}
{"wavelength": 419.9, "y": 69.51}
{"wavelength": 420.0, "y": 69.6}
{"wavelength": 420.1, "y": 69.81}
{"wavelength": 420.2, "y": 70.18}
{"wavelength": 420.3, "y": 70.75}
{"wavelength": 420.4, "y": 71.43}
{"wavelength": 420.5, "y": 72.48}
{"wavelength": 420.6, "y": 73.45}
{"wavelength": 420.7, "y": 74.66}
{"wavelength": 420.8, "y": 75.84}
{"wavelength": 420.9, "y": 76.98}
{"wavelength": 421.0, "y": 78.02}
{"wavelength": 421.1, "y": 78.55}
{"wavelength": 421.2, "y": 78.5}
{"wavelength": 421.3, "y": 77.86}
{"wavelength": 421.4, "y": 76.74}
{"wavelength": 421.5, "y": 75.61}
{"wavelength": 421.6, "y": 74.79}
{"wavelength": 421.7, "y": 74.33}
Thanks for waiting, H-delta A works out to 0.810 nm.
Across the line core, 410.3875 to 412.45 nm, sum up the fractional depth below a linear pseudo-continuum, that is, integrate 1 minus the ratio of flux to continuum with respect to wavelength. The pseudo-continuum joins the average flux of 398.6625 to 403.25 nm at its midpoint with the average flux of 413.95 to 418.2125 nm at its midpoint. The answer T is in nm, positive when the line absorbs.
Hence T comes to 0.381 nm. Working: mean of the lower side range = 74.6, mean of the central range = 58.2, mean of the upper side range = 69.9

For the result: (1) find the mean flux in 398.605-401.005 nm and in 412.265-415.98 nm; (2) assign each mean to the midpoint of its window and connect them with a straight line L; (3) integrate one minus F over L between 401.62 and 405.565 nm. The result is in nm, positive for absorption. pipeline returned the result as -0.25 nm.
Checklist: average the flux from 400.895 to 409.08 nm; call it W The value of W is 72.6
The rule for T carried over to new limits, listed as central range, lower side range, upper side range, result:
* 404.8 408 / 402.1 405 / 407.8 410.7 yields -0.18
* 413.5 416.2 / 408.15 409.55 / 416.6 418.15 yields -0.22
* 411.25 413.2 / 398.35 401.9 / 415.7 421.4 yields 0.15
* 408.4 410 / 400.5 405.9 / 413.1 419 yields 0.33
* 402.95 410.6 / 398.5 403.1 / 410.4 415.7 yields 0.33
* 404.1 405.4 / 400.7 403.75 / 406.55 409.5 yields -0.02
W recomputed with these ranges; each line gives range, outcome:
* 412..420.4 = 69.8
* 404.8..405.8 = 71.2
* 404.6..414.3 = 64.3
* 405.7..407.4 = 71.5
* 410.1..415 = 64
